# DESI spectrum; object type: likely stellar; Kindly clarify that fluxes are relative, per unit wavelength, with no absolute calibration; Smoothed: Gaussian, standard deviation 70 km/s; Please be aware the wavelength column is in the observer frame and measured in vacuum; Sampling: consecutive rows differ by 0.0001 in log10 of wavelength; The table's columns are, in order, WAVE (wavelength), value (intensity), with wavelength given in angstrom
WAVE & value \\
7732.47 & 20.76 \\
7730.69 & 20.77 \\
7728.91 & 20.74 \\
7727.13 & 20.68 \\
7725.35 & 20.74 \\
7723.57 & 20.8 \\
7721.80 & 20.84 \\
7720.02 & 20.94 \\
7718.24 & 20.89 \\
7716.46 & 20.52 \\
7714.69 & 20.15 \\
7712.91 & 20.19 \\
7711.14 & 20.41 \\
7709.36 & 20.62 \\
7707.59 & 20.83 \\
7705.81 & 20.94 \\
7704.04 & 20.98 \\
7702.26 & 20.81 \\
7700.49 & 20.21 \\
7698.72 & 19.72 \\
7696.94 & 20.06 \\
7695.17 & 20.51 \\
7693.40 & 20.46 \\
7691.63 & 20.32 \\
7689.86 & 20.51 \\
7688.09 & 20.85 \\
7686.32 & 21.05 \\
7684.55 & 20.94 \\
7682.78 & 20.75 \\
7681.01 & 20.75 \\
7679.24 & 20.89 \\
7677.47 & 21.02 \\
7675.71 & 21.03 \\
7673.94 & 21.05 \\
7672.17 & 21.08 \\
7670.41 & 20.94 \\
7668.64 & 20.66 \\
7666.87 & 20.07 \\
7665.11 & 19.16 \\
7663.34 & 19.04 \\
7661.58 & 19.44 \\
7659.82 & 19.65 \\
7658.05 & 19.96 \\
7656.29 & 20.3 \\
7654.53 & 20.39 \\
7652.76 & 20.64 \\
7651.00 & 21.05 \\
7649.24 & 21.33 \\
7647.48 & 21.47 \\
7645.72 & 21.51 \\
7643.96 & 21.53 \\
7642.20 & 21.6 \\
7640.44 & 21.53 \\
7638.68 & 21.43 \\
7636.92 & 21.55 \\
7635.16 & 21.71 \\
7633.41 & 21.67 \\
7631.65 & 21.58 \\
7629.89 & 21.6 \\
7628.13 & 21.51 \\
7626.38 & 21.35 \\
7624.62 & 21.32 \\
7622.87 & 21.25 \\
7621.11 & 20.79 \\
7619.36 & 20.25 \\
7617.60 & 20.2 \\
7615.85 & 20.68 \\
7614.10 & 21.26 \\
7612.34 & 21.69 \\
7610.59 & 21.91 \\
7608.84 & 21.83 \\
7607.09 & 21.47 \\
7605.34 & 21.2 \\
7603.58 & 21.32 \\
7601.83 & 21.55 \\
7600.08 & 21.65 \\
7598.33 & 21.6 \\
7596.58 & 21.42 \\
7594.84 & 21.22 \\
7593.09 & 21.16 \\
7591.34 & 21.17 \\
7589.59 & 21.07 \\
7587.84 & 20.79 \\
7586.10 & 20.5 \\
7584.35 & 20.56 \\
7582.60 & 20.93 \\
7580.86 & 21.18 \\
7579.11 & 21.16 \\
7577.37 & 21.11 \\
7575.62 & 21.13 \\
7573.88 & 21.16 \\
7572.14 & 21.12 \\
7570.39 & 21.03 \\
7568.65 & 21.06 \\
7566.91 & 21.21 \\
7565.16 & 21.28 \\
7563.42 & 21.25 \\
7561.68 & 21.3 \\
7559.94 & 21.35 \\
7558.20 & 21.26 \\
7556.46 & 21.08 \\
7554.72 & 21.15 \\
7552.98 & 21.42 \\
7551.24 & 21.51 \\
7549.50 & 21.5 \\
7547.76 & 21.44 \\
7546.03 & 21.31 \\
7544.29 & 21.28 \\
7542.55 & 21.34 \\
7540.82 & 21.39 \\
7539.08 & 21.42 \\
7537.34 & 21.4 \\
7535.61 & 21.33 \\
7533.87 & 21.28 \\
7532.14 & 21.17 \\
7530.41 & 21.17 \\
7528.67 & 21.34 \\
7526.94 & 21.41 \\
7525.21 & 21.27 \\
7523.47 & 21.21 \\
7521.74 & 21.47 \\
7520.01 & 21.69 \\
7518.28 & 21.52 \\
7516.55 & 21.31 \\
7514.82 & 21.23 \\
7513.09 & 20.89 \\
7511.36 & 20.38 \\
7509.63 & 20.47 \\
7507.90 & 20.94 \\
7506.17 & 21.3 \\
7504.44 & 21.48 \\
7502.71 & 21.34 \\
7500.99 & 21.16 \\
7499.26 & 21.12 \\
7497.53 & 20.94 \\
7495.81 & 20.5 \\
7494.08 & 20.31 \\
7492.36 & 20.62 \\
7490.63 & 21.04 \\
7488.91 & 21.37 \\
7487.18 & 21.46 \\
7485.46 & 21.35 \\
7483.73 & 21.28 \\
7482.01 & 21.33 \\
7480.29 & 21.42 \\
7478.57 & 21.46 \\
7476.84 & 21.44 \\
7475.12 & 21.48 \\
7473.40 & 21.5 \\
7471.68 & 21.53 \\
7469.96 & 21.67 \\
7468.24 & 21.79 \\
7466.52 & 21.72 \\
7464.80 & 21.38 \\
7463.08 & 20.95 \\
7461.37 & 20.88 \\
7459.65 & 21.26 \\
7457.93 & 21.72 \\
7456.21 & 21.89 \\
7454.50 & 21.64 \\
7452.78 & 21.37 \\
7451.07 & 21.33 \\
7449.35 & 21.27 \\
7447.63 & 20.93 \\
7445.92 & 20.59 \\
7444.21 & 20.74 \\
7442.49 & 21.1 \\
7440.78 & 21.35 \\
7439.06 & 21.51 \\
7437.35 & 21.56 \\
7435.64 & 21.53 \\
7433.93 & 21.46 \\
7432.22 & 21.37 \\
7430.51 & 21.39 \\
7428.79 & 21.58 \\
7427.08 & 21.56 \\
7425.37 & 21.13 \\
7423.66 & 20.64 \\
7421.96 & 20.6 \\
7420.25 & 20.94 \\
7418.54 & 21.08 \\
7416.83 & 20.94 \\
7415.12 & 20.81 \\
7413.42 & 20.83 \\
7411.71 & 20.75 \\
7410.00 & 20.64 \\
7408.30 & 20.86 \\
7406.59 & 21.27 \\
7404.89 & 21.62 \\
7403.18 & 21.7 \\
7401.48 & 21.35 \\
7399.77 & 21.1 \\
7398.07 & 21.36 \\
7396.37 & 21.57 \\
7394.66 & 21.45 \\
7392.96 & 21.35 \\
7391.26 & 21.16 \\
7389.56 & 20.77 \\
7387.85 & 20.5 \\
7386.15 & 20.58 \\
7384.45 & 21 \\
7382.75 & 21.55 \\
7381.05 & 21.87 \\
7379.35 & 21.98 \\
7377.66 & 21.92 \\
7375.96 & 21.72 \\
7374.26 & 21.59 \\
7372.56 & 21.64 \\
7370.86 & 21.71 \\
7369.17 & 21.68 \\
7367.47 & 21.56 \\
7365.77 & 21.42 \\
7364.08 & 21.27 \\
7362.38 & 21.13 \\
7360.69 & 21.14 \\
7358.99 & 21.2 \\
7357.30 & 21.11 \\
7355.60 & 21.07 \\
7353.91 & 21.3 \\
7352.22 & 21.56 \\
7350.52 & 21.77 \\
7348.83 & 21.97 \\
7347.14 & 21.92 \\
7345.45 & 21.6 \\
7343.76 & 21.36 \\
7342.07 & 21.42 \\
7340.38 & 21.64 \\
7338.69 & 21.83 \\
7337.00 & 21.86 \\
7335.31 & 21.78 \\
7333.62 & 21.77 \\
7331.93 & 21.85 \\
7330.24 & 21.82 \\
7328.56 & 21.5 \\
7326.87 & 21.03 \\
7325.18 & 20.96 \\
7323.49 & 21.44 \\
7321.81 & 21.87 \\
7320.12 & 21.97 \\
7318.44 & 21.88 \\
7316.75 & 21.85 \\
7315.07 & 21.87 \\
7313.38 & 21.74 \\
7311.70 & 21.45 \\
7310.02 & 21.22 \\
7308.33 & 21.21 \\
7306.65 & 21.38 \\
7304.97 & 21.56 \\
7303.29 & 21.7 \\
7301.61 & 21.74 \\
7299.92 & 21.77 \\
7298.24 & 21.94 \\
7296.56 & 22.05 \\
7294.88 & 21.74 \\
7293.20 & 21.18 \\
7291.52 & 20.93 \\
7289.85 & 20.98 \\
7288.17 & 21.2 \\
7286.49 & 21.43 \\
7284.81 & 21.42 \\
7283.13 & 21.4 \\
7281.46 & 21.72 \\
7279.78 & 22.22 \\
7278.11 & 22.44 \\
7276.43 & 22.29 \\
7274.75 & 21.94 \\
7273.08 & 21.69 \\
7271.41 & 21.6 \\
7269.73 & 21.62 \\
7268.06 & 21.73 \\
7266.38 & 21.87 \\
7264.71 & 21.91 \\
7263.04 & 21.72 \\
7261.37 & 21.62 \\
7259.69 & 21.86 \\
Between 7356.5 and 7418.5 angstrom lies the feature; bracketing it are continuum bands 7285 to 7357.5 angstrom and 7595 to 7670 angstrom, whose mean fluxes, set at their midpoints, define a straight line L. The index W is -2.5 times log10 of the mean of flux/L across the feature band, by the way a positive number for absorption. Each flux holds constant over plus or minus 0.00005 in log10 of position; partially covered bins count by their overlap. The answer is 0.01 mag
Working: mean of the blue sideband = 21.6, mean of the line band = 21.3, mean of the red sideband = 21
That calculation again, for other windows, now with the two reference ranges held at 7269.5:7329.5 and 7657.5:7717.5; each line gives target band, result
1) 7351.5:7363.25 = 0.01 mag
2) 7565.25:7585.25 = -0.01 mag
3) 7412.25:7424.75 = 0.02 mag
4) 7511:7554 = -0.02 mag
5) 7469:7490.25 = -0.02 mag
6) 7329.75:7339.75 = -0.01 mag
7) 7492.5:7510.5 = 0.00 mag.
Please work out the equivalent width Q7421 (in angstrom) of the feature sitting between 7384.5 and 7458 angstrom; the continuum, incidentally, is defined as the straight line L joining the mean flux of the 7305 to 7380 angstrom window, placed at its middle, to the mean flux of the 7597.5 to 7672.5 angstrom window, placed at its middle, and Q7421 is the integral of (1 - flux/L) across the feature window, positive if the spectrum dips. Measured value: 0.8 angstrom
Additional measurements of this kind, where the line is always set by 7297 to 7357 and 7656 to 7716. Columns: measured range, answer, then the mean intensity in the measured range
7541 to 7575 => -0.6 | 21.3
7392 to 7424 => 0.4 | 21.1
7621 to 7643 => -0.9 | 21.5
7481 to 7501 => 0.0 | 21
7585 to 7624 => -0.9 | 21.2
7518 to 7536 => -0.3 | 21.3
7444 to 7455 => 0.0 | 21.1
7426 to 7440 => -0.1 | 21.5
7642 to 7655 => -0.4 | 21.2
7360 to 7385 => -0.1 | 21.6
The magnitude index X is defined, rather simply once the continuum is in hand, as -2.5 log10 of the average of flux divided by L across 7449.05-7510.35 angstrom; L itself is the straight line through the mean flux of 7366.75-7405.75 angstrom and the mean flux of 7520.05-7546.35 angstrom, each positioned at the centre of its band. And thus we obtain 0.00 mag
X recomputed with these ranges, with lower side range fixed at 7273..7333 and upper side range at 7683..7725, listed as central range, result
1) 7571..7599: -0.01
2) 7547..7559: -0.02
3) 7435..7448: 0.00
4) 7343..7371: 0.00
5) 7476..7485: -0.01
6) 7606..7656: -0.03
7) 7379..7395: 0.01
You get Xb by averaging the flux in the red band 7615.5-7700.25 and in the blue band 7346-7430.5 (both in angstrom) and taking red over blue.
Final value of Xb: 0.98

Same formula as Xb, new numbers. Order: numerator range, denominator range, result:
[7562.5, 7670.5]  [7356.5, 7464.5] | 0.99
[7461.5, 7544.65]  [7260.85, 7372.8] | 0.98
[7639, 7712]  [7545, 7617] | 0.97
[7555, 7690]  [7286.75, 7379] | 0.98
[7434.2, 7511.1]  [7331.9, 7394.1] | 0.99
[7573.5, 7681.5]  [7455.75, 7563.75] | 0.99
